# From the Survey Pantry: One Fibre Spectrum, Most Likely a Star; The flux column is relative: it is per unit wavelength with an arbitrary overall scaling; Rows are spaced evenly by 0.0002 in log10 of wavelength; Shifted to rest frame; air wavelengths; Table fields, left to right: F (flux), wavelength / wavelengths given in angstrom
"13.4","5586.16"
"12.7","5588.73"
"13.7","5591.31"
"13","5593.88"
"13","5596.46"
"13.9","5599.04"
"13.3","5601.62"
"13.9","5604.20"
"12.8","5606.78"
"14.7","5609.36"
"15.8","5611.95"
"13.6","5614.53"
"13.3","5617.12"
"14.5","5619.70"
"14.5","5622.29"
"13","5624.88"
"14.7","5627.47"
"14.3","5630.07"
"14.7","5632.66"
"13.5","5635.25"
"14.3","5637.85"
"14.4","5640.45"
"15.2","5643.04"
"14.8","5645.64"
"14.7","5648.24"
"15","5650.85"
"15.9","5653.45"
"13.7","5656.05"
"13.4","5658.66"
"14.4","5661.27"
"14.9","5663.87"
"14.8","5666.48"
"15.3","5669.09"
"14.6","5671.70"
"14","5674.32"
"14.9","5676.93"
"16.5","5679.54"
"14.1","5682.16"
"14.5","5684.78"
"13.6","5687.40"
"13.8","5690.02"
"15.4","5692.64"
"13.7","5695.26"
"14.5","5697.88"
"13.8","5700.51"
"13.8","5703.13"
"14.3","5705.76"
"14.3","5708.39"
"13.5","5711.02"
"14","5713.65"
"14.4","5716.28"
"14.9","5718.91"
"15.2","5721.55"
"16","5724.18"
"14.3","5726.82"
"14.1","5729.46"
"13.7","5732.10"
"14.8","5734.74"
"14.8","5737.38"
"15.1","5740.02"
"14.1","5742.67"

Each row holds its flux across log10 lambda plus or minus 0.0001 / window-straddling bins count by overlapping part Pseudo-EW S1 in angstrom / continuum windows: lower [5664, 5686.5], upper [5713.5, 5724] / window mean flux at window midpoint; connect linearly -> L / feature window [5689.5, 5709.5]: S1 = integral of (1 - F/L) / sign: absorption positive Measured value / 0.84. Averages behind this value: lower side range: 14.8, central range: 14.2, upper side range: 14.9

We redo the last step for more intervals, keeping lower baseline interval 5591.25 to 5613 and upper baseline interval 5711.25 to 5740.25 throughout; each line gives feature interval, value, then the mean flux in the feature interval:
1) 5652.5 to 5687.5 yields -1.0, 14.6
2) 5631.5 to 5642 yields -0.2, 14.3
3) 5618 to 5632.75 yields -0.3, 14.2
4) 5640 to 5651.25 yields -0.6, 14.8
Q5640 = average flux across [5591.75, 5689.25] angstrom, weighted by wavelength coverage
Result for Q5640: 14.3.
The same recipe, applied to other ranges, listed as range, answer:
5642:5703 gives 14.6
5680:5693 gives 14.3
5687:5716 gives 14.1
